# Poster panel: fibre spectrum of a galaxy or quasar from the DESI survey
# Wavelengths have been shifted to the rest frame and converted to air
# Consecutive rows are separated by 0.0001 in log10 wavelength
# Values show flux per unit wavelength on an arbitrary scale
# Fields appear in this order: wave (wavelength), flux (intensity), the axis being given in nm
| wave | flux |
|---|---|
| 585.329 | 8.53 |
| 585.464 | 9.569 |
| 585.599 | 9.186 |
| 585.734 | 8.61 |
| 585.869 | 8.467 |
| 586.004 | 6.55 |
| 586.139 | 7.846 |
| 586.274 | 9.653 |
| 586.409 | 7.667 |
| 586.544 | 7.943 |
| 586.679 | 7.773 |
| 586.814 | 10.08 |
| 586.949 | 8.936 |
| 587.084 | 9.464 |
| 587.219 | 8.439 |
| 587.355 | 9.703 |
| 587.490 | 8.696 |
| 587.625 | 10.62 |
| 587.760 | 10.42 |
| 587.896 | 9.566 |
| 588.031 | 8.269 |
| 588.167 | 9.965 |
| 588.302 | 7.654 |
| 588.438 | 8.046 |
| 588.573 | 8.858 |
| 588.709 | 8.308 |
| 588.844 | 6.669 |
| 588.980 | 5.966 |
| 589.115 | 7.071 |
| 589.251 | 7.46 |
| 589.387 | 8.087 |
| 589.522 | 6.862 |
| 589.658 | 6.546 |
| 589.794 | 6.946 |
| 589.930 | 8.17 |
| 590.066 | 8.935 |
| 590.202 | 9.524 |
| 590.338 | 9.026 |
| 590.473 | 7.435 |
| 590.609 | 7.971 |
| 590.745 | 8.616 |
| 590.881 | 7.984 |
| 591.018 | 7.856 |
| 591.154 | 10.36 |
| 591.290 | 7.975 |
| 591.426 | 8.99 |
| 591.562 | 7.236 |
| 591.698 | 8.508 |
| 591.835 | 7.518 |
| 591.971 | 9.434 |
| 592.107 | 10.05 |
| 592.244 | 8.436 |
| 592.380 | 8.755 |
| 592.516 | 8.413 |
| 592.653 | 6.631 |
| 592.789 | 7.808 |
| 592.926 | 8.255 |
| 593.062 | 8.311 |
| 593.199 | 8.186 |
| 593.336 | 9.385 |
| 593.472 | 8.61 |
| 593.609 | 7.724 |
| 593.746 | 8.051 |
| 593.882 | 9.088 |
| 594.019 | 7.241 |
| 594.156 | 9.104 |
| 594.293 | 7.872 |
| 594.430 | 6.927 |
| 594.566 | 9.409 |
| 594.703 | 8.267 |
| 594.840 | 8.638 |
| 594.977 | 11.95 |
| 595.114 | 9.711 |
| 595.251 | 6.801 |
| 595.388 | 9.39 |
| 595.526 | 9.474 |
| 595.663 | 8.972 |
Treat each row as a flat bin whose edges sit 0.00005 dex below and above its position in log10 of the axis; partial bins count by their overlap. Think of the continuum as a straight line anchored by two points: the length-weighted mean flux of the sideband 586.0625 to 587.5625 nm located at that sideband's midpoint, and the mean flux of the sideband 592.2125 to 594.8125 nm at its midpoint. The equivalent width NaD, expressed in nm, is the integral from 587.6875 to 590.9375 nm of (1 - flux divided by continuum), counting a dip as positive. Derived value 0.173 nm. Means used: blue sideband 8.74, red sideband 8.24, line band 8.1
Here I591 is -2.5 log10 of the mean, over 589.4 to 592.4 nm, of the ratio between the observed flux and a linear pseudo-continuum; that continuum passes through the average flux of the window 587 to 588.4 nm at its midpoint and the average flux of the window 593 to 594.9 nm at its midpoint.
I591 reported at 0.06 mag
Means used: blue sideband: 9.25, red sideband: 8.34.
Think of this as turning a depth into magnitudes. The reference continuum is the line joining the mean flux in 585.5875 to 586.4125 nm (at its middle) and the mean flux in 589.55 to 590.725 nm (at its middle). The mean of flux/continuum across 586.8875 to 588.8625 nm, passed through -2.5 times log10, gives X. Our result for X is -0.10 mag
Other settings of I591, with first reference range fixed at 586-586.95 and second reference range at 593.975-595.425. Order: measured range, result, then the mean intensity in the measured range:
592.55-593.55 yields 0.06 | 8.17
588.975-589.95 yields 0.18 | 7.16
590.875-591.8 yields 0.02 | 8.4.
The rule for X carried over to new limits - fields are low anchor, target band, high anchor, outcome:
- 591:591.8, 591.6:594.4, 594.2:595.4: 0.04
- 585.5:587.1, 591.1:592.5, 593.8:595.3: -0.01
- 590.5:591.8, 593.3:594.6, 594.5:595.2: 0.12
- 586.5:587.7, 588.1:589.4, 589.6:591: 0.11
